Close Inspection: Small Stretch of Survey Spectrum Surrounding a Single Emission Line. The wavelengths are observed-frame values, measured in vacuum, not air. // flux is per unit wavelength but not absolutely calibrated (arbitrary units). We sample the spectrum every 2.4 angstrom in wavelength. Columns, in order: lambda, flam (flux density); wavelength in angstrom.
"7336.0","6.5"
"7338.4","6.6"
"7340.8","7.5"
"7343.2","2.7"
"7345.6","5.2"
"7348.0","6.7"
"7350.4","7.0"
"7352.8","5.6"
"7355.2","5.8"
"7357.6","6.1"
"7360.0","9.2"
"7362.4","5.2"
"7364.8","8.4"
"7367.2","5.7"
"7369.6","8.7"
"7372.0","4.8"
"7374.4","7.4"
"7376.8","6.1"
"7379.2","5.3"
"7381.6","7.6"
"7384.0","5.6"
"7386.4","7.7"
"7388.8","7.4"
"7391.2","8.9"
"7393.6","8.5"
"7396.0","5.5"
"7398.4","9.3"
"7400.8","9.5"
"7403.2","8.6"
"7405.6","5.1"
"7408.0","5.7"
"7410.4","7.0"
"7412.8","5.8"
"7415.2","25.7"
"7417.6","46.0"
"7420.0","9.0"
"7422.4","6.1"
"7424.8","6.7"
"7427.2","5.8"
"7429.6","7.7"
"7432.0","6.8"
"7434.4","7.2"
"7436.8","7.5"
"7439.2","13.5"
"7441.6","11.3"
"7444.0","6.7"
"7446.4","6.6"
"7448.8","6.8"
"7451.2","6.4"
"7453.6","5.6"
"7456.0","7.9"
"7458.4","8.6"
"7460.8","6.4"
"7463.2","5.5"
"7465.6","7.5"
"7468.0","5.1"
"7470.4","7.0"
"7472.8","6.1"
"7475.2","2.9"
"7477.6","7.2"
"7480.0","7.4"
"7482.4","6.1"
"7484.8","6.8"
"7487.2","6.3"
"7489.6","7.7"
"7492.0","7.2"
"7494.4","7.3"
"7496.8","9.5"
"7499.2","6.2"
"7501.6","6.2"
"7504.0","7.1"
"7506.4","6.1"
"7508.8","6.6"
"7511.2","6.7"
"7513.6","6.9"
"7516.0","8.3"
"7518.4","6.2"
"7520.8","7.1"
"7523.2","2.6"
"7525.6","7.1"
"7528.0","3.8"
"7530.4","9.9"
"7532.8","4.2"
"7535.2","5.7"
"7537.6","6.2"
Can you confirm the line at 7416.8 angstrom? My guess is H-alpha 6563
